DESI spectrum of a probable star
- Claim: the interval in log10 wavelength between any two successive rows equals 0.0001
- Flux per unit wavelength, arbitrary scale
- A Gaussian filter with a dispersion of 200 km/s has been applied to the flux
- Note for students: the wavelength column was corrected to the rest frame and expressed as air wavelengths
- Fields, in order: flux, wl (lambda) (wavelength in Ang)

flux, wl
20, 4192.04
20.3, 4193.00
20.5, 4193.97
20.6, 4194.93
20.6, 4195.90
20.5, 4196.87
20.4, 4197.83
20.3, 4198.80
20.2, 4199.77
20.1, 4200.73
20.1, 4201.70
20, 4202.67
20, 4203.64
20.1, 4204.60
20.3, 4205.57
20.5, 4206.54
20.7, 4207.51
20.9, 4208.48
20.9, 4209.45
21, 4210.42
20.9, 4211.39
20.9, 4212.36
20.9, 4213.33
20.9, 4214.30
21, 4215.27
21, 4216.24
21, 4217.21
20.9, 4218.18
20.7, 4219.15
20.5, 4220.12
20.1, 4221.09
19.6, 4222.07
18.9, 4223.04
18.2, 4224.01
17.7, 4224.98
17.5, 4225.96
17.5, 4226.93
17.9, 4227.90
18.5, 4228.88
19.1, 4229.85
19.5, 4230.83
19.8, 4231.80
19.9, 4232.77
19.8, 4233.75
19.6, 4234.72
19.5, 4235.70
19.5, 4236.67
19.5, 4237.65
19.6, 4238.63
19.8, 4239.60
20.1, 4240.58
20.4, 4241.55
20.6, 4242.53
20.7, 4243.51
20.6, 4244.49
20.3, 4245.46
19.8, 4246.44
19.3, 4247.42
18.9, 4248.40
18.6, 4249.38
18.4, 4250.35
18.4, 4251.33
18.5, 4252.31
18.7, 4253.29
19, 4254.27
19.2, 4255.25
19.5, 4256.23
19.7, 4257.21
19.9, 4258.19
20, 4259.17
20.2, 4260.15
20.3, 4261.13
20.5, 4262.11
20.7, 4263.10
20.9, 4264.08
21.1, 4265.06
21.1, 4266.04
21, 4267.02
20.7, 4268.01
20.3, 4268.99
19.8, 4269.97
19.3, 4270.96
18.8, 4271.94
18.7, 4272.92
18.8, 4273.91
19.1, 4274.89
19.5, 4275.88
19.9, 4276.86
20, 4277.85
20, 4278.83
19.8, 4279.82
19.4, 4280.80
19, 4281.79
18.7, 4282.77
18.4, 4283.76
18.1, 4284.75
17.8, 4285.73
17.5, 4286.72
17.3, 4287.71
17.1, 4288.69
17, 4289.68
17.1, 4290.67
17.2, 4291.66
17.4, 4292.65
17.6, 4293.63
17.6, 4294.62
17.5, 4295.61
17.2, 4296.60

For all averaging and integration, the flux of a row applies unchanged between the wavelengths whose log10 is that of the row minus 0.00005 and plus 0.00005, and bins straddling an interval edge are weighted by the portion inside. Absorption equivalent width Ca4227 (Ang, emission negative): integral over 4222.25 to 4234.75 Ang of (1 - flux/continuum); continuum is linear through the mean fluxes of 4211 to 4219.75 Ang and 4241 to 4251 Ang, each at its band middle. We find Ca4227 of 1.0 Ang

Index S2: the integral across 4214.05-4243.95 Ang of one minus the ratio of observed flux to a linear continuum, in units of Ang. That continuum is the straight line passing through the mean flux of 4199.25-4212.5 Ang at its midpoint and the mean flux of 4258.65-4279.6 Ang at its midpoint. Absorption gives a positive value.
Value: 1.0 Ang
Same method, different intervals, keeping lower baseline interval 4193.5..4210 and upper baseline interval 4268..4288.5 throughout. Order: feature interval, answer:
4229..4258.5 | 0.18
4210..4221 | -0.38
